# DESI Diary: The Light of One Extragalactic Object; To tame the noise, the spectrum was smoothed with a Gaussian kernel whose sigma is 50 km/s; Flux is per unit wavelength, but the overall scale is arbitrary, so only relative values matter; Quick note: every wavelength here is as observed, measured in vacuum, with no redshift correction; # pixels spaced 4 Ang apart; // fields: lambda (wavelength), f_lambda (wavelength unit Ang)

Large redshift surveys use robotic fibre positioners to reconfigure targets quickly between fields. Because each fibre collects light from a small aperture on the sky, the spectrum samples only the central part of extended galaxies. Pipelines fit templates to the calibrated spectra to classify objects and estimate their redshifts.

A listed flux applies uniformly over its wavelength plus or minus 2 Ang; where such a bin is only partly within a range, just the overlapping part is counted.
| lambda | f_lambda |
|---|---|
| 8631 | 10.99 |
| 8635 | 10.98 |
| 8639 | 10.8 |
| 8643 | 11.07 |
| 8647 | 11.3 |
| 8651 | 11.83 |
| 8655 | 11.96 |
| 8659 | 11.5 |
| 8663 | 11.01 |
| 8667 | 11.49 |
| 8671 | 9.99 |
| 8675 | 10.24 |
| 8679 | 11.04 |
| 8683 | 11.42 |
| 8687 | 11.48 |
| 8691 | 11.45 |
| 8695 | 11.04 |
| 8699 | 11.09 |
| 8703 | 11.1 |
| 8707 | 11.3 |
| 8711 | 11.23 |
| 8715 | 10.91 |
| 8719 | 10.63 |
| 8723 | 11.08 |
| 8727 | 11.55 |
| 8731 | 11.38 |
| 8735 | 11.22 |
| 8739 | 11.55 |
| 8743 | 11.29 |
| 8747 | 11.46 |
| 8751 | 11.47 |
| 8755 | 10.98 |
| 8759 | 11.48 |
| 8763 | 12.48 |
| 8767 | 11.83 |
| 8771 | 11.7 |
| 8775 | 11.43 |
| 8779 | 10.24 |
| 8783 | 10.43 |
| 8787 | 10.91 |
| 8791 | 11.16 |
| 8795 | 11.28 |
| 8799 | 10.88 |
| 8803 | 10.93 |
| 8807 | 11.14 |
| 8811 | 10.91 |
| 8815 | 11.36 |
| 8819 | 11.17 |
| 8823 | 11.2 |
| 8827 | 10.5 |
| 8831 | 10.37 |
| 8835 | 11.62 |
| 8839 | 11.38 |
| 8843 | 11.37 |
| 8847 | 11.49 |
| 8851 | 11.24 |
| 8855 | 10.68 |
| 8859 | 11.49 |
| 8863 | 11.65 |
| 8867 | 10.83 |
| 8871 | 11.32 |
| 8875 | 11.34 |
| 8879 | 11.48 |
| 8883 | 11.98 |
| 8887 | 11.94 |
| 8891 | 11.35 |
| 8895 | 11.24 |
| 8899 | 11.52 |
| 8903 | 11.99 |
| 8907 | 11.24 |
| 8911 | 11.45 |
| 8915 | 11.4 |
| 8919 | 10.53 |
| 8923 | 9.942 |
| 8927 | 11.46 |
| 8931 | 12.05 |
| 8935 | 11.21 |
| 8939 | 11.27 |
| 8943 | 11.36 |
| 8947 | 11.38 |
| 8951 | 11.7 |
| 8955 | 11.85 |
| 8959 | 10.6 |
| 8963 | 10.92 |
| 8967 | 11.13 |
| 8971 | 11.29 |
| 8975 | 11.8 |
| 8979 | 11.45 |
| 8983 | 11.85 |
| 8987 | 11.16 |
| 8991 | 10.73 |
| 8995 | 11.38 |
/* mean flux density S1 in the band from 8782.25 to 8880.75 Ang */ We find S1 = 11.1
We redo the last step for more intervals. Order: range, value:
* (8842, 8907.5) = 11.4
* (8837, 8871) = 11.3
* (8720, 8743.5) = 11.3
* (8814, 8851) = 11.2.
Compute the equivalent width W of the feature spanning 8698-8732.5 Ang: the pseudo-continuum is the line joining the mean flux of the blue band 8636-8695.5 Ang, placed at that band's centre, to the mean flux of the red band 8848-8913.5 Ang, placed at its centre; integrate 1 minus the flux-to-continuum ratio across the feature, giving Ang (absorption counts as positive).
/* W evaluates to 0.28 Ang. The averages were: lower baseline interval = 11.2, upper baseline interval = 11.4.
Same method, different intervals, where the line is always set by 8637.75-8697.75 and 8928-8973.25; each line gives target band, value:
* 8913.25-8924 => 0.6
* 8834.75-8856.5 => 0.0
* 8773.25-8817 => 1.1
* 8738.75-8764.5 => -0.6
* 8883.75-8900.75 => -0.4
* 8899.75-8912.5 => -0.3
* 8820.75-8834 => 0.6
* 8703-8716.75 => 0.1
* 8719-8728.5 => 0.0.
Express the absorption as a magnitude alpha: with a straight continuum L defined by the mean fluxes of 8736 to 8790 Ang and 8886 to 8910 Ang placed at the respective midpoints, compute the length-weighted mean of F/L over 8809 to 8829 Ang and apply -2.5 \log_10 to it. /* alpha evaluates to 0.04 mag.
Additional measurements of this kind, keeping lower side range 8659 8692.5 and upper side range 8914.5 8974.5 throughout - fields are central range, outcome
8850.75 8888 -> -0.02 mag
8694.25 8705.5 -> 0.00 mag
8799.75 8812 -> 0.01 mag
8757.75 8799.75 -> -0.02 mag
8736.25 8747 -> -0.03 mag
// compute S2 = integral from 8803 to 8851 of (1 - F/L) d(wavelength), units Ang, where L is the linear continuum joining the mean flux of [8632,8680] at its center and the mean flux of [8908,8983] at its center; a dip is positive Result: 0.3 Ang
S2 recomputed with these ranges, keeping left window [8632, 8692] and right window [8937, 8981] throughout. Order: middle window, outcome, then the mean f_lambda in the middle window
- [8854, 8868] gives 0.08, 11.2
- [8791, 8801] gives 0.13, 11.1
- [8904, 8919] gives 0.02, 11.3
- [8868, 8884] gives -0.24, 11.5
